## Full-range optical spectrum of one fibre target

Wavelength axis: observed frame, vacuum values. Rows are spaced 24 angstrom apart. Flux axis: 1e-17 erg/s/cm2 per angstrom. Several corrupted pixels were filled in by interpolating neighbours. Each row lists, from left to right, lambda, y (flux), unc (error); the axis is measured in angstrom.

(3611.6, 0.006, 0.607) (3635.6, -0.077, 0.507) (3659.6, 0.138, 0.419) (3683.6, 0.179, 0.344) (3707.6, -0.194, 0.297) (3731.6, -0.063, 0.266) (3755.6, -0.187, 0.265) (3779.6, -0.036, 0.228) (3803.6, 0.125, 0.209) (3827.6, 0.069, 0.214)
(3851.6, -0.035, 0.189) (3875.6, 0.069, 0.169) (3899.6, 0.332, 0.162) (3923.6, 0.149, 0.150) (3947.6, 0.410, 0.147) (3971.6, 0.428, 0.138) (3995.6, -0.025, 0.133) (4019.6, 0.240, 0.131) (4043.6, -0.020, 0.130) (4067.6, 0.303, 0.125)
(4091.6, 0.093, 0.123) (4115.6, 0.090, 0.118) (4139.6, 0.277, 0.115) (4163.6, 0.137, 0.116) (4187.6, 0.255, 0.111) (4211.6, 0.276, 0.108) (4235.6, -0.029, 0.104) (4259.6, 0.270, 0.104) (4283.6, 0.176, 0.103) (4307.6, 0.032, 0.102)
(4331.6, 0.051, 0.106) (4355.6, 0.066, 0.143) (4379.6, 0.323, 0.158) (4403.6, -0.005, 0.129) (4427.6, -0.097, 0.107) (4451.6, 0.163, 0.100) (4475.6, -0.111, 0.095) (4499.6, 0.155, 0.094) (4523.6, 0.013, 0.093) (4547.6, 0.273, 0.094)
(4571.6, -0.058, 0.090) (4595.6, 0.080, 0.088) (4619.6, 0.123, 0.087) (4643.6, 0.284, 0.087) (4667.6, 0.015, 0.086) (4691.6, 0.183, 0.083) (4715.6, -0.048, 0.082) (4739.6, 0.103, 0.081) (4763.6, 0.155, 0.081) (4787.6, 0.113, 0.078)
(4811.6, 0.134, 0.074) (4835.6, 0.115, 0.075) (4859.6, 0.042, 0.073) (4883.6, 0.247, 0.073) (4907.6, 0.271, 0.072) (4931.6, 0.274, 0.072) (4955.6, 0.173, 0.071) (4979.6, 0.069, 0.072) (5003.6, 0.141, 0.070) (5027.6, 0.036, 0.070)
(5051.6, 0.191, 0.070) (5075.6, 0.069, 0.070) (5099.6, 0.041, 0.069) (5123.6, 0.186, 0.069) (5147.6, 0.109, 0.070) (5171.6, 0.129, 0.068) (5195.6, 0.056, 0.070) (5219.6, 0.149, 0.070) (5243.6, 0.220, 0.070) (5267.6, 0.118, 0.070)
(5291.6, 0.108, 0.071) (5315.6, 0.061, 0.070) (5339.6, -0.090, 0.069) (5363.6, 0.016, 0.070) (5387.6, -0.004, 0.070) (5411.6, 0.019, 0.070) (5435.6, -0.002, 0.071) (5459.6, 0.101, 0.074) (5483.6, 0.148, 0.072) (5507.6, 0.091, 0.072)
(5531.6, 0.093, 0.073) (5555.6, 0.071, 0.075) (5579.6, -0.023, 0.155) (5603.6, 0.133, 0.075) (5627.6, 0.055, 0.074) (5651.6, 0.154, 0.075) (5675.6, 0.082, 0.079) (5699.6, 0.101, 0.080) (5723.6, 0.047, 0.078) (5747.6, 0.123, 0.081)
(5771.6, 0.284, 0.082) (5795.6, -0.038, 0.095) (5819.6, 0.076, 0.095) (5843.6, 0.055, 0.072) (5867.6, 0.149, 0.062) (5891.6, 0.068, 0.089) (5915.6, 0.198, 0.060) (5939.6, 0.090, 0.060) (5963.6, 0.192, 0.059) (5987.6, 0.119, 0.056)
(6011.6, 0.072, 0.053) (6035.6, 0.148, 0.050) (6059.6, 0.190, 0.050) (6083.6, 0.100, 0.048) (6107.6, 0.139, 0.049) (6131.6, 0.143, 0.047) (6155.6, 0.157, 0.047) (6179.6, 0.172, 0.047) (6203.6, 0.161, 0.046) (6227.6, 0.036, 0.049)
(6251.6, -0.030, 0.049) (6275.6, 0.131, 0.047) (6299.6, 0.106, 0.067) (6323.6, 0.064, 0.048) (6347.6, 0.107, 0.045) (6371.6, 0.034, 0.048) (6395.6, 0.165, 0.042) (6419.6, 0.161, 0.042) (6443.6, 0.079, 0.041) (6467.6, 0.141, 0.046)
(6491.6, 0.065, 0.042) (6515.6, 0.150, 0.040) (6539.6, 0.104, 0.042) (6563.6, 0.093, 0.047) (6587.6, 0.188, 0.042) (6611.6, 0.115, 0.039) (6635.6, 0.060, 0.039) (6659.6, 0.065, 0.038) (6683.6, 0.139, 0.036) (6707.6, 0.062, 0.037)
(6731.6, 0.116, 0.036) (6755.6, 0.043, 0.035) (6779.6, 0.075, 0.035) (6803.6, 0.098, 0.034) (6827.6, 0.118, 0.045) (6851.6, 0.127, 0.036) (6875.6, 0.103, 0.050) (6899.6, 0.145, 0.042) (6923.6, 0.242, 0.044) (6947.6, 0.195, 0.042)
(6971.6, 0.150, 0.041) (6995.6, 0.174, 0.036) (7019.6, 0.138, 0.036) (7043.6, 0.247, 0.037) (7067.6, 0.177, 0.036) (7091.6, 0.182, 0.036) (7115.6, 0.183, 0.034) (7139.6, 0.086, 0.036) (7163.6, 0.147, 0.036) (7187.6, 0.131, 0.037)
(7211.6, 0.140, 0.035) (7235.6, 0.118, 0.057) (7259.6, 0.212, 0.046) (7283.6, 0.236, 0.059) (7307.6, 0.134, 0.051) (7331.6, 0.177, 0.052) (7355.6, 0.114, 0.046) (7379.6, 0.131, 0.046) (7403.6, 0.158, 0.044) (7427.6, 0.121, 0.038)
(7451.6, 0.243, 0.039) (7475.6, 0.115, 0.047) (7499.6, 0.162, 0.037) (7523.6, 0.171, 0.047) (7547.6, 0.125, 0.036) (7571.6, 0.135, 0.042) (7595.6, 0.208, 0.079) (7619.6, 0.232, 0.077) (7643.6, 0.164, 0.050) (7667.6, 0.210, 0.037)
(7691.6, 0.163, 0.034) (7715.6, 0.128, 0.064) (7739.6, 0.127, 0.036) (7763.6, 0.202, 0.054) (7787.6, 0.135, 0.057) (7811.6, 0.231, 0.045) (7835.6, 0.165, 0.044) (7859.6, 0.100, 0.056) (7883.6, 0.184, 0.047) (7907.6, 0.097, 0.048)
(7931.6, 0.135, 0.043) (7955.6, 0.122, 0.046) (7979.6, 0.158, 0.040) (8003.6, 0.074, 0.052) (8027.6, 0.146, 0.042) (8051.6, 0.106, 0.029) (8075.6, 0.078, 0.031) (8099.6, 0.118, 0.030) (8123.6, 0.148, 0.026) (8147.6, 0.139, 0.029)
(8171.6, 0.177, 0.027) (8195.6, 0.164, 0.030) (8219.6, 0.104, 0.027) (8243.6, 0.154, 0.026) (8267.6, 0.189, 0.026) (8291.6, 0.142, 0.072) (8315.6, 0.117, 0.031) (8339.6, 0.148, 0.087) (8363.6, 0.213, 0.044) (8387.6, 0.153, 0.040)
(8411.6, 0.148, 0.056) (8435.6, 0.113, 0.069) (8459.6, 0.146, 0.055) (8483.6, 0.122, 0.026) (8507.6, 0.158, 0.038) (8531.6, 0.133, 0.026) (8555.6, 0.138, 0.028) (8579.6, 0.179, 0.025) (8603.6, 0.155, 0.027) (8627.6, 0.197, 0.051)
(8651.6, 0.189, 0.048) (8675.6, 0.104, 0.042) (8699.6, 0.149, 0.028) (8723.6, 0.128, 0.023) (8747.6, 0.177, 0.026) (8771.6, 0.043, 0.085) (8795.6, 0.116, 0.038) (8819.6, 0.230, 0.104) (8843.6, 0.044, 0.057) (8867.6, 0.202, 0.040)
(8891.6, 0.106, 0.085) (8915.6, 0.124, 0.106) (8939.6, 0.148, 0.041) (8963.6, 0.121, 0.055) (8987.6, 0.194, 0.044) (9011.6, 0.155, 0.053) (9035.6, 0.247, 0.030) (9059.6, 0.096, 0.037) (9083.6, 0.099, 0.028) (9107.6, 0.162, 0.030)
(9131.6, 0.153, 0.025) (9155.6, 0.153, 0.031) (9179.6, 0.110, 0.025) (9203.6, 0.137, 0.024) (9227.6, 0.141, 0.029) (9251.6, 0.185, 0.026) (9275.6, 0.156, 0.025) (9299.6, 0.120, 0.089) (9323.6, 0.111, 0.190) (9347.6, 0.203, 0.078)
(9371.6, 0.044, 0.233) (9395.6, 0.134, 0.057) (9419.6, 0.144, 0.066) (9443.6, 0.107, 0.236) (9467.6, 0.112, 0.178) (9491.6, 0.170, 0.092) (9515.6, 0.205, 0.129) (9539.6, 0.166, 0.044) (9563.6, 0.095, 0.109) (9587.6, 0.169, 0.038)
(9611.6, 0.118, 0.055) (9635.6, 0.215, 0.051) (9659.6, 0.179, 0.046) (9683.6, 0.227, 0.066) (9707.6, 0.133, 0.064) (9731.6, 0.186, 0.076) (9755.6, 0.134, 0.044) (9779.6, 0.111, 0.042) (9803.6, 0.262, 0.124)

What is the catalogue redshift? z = 0.859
